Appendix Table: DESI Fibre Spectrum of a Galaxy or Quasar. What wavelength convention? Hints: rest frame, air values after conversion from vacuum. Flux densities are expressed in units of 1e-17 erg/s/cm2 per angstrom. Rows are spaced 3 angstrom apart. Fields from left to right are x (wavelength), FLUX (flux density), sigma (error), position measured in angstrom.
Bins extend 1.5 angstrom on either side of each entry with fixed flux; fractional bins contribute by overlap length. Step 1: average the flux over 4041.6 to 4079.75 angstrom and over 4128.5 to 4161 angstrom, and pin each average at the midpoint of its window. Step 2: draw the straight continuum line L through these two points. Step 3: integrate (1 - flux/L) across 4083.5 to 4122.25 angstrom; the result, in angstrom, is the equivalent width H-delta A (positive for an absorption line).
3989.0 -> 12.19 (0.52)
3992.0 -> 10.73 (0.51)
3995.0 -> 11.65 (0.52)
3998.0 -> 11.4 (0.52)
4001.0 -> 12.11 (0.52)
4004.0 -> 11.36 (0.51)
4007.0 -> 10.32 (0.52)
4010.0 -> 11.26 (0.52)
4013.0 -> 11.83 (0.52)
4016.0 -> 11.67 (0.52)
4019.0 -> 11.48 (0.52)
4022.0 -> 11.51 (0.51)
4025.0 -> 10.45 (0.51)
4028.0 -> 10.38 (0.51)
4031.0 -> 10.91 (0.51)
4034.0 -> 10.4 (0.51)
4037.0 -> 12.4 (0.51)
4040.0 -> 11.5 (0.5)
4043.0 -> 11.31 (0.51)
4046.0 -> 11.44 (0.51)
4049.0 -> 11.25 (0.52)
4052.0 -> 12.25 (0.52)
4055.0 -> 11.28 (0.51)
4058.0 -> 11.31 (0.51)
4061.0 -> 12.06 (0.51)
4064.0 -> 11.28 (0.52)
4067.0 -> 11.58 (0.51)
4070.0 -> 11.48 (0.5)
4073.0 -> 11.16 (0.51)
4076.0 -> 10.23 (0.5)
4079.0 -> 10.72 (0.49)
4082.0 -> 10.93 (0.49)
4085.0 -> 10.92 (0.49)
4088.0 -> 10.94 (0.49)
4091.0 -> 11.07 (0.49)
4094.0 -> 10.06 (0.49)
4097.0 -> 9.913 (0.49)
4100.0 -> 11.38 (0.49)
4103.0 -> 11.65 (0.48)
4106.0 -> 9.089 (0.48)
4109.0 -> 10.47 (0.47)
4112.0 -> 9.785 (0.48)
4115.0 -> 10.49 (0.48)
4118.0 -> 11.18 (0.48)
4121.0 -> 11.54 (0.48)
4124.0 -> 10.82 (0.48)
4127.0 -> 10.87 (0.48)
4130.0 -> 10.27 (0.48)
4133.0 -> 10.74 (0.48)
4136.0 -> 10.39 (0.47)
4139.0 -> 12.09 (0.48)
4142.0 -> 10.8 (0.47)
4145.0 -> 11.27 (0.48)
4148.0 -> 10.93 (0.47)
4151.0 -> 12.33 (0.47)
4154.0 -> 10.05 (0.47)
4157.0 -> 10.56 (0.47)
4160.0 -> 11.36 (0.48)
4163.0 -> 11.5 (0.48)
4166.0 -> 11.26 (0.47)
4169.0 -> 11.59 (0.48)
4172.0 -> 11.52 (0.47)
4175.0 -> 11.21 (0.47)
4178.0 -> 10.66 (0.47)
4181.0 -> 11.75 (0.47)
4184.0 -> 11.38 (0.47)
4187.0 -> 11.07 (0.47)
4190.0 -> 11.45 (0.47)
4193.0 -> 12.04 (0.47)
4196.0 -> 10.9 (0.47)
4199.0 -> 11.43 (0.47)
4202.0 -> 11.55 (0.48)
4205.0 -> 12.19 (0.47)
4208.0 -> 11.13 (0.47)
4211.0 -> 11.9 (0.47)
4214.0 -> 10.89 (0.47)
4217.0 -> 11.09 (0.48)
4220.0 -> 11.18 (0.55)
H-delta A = 1.8 angstrom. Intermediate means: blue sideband 11.3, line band 10.6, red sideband 11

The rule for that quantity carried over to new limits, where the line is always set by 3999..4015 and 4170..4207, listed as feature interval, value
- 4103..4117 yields 1.5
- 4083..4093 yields 0.4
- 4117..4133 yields 0.7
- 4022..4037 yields 0.8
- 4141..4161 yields 0.7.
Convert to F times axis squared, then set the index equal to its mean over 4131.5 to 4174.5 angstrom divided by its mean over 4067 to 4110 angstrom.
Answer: 1.07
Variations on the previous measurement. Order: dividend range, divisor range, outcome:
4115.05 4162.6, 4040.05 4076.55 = 1.00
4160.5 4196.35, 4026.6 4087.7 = 1.07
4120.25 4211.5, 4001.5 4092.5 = 1.06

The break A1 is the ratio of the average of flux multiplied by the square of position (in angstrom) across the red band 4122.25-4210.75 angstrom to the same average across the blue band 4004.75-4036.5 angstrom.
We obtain 1.09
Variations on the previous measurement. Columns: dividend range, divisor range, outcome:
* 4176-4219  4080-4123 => 1.12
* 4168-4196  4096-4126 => 1.11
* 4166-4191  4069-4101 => 1.10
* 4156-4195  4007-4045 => 1.09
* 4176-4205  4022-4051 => 1.10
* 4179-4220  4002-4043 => 1.11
